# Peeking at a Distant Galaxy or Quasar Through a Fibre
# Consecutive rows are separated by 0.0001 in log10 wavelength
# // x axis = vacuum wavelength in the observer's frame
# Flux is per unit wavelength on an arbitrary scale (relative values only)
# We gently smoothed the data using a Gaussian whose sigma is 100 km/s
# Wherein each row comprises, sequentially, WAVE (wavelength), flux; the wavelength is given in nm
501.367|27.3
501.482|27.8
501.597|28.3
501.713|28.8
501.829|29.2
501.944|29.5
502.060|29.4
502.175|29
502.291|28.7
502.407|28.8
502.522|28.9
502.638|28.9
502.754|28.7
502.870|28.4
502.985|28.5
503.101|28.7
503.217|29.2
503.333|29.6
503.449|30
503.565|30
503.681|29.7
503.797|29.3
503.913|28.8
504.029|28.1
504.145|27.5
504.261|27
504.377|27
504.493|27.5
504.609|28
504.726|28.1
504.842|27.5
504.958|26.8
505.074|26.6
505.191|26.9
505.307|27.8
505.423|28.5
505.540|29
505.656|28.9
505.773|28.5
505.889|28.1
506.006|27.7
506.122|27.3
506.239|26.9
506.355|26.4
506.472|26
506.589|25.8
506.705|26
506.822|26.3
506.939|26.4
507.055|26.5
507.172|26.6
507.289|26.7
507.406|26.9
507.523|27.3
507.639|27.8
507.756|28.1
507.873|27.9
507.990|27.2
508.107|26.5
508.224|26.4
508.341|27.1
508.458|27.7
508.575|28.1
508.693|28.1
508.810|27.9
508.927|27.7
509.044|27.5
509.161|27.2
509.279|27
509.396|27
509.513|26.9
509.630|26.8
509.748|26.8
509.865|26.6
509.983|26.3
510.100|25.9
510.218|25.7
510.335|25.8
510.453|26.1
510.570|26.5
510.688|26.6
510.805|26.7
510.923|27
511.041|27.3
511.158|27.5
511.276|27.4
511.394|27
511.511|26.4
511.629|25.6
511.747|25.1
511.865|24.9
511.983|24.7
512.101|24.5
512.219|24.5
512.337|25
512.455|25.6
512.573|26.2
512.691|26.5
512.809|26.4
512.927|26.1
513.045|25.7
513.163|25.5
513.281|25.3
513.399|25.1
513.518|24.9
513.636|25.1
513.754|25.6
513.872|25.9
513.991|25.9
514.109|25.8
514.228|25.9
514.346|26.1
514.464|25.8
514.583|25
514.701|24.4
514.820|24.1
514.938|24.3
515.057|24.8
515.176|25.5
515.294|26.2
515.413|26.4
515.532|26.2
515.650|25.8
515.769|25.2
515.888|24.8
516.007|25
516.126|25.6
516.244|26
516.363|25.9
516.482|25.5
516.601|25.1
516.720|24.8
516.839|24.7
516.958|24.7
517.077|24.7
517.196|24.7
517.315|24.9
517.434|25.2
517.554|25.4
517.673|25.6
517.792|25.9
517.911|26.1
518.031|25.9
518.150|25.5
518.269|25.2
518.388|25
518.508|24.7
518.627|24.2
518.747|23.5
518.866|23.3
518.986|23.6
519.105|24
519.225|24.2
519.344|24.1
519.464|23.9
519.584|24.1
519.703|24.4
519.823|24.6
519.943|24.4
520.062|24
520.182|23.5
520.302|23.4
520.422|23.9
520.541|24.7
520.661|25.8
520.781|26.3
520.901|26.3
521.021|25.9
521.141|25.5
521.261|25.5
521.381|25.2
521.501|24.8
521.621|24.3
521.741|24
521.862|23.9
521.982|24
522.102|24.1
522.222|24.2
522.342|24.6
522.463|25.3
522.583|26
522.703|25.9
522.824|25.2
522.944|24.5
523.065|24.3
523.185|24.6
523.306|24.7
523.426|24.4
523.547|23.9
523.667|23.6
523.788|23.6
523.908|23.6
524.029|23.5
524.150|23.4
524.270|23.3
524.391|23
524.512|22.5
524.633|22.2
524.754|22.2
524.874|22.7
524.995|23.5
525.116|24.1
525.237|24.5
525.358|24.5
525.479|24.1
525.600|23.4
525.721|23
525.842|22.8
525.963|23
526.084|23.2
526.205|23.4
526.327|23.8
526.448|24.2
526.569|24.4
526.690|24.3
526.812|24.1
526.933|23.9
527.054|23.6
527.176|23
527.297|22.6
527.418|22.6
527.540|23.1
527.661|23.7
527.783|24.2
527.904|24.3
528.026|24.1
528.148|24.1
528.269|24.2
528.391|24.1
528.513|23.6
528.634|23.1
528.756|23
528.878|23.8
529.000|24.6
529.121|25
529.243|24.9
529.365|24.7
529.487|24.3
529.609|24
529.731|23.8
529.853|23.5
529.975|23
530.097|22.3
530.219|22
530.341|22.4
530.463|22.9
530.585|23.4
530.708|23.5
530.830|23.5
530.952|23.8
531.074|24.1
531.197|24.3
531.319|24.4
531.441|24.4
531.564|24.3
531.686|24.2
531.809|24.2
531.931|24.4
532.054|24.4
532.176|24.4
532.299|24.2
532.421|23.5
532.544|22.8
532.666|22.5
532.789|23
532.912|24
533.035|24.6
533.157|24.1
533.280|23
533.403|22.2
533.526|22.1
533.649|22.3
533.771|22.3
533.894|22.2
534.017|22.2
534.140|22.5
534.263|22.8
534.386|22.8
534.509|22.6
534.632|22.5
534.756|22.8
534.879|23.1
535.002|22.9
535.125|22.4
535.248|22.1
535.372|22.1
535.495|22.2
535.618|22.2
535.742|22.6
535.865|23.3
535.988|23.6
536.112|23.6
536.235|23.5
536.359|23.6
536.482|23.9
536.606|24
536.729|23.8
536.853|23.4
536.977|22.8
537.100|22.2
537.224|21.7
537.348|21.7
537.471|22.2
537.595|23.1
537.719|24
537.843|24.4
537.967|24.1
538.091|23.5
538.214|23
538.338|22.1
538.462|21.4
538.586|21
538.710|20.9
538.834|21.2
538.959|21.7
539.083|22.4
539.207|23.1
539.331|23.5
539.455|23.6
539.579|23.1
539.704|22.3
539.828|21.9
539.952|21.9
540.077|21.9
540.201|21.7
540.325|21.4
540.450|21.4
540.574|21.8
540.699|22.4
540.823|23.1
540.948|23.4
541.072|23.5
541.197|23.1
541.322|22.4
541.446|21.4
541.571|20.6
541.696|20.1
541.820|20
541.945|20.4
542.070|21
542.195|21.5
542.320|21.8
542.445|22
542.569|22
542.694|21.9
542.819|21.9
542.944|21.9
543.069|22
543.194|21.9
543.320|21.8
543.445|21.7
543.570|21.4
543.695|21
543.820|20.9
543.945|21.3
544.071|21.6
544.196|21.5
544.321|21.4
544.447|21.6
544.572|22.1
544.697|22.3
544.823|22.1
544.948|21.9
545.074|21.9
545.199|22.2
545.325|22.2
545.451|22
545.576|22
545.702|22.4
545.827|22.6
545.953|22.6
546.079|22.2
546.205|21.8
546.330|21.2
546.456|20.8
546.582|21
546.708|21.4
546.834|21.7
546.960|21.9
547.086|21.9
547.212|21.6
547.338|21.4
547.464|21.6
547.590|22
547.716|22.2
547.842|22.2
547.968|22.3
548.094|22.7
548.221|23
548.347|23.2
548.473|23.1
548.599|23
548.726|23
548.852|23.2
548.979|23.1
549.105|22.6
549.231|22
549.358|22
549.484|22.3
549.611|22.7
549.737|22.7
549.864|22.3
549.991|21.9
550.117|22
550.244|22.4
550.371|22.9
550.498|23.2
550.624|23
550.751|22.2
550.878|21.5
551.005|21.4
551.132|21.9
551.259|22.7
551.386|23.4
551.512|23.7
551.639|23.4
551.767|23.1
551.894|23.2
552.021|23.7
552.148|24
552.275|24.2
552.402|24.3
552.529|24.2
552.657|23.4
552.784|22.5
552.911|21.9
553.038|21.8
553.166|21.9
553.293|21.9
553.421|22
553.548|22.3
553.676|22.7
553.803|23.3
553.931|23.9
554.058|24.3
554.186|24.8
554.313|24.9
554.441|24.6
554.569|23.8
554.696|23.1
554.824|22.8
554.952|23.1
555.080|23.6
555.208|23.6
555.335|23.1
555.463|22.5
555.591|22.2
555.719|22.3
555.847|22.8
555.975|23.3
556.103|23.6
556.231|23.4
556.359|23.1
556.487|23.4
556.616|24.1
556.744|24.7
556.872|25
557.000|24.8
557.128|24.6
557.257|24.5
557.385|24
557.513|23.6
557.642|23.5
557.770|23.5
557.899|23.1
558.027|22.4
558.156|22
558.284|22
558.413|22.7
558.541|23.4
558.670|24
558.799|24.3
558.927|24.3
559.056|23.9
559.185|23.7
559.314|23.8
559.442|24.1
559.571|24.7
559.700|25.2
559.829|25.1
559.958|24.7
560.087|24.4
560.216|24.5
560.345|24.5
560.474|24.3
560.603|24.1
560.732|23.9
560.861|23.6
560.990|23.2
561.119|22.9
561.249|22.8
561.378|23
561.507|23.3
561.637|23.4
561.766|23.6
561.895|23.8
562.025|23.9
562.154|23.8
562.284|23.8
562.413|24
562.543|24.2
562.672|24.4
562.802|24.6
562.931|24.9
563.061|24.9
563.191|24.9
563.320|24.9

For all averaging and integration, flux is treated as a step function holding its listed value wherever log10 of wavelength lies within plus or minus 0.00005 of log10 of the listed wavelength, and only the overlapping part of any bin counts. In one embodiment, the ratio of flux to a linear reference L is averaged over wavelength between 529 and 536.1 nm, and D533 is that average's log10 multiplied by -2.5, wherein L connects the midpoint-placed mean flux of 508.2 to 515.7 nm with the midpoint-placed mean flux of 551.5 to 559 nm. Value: 0.07 mag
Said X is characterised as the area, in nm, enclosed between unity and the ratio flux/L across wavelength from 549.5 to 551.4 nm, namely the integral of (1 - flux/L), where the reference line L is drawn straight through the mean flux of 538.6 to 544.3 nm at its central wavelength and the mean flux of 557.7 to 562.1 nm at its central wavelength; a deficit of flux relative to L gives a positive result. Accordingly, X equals 0.03 nm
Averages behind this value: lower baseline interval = 21.8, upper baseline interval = 23.7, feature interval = 22.4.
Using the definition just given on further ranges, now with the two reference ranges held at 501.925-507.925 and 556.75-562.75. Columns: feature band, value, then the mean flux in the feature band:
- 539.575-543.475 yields 0.521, 21.8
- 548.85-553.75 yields 0.354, 22.7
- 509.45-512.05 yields 0.109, 26.3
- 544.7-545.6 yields 0.103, 22.1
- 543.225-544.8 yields 0.217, 21.6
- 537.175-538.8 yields 0.187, 22.5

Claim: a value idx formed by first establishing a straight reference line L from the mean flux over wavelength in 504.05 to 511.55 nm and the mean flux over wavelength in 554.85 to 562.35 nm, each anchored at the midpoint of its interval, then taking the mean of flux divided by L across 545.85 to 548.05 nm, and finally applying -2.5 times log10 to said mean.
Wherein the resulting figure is 0.13 mag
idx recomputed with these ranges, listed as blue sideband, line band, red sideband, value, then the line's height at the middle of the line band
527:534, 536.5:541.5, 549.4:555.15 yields 0.038 mag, 23.4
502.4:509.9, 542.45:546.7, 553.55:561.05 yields 0.136 mag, 24.7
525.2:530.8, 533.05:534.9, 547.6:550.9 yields 0.032 mag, 23.3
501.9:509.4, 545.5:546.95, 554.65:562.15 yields 0.131 mag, 24.6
